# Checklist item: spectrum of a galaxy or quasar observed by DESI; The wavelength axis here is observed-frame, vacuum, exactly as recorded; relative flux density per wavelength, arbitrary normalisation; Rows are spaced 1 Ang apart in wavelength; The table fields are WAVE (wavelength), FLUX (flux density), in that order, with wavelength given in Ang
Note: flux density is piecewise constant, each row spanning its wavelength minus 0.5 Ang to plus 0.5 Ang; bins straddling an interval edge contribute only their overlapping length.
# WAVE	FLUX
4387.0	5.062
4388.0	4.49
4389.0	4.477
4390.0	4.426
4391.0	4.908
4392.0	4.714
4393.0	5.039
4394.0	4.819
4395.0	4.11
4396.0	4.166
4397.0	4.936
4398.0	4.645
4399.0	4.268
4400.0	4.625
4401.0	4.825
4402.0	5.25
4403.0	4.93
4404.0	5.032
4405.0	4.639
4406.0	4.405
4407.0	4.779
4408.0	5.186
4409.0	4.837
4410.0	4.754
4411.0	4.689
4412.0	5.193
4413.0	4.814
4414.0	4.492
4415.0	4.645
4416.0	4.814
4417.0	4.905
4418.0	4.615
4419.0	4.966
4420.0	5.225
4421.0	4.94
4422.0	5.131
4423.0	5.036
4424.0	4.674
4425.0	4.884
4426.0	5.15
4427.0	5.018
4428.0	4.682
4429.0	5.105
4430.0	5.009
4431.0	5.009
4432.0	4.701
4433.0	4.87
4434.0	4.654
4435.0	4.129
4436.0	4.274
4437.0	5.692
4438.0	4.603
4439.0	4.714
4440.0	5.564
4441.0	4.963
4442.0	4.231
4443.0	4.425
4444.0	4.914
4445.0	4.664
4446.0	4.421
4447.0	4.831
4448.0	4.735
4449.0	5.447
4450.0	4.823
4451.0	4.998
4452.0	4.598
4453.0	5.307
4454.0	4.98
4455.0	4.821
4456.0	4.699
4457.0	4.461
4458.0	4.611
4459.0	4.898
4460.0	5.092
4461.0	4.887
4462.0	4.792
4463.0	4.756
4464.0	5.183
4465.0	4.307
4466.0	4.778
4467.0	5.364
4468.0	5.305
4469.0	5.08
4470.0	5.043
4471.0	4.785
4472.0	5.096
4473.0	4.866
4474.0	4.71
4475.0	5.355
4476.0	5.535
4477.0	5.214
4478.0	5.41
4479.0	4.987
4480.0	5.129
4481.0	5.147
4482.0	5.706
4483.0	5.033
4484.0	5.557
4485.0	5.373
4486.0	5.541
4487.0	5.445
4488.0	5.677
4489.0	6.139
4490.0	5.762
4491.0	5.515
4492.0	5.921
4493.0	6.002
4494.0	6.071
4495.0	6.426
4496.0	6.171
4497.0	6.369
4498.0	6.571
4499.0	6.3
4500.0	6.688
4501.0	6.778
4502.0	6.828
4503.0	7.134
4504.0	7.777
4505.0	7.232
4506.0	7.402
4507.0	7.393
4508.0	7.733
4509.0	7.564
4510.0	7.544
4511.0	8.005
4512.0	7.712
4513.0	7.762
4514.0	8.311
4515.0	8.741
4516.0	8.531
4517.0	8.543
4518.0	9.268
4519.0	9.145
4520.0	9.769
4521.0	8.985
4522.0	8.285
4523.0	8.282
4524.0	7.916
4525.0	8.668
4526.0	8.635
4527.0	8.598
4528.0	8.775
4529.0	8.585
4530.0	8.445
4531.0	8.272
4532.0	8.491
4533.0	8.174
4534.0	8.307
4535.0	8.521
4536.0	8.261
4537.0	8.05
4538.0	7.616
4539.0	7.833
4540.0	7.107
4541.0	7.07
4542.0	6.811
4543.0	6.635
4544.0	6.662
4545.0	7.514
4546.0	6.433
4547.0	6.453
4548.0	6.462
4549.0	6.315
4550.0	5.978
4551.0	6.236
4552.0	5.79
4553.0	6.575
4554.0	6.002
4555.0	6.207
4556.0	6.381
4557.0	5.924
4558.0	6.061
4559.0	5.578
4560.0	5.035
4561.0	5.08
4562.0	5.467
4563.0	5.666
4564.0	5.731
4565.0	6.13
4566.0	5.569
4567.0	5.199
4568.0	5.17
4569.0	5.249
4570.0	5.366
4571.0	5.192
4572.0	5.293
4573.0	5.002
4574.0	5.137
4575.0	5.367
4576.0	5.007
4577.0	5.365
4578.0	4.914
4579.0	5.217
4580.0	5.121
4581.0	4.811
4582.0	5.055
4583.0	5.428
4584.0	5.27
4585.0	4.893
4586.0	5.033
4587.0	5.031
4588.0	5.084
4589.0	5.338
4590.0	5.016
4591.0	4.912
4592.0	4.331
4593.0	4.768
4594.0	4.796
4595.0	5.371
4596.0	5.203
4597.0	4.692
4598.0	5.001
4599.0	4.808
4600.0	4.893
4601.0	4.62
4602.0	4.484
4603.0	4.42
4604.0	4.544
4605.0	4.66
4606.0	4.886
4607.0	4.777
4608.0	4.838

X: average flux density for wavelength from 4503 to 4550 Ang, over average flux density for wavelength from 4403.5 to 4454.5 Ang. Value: 1.6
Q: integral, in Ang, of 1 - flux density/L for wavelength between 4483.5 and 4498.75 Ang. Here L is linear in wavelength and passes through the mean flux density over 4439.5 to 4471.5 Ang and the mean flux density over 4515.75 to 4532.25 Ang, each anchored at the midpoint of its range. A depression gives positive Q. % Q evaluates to 2.1 Ang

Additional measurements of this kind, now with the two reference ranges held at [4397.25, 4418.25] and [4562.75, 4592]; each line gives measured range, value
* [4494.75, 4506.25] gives -4.1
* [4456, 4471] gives 0.1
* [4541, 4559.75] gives -4.4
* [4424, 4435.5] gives 0.0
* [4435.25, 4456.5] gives 0.2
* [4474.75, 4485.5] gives -0.8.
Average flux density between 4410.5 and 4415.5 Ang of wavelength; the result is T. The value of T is 4.77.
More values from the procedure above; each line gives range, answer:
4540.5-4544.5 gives 6.79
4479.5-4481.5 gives 5.14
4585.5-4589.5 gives 5.12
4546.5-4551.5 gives 6.29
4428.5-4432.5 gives 4.96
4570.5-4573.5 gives 5.16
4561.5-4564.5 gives 5.62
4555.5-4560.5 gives 5.8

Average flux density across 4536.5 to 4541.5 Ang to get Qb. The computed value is 7.54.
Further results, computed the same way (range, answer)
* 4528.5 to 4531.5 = 8.43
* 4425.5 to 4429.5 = 4.99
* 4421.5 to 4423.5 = 5.08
